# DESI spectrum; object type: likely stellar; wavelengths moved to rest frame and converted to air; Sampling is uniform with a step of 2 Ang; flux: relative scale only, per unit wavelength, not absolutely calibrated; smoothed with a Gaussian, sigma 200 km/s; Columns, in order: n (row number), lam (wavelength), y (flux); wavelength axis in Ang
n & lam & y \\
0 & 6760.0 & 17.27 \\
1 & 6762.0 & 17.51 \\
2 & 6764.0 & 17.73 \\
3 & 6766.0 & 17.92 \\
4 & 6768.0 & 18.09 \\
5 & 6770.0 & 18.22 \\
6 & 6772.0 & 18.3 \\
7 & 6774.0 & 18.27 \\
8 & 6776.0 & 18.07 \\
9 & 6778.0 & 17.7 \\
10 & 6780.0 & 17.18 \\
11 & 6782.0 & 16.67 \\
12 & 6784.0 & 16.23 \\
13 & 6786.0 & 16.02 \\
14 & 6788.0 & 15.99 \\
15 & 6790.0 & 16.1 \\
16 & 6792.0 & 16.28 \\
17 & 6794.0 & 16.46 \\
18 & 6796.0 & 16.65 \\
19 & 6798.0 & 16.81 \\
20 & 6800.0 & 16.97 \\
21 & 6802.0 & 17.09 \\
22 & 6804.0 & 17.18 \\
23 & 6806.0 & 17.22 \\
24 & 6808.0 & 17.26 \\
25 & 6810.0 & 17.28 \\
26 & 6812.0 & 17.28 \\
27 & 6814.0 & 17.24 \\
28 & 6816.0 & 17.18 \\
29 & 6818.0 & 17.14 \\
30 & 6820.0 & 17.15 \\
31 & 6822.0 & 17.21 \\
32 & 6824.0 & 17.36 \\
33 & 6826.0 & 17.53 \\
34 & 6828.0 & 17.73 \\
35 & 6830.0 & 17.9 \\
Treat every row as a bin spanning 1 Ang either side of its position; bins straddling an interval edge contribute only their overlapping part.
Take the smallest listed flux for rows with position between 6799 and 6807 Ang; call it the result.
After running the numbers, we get 16.97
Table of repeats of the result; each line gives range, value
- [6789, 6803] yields 16.1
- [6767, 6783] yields 16.67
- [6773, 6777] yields 18.07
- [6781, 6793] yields 15.99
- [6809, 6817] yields 17.18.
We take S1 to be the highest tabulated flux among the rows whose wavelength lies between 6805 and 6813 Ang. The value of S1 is 17.28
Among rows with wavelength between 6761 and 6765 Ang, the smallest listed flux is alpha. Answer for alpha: 17.51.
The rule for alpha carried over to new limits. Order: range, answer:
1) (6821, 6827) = 17.21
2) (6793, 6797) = 16.46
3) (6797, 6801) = 16.81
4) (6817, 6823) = 17.14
